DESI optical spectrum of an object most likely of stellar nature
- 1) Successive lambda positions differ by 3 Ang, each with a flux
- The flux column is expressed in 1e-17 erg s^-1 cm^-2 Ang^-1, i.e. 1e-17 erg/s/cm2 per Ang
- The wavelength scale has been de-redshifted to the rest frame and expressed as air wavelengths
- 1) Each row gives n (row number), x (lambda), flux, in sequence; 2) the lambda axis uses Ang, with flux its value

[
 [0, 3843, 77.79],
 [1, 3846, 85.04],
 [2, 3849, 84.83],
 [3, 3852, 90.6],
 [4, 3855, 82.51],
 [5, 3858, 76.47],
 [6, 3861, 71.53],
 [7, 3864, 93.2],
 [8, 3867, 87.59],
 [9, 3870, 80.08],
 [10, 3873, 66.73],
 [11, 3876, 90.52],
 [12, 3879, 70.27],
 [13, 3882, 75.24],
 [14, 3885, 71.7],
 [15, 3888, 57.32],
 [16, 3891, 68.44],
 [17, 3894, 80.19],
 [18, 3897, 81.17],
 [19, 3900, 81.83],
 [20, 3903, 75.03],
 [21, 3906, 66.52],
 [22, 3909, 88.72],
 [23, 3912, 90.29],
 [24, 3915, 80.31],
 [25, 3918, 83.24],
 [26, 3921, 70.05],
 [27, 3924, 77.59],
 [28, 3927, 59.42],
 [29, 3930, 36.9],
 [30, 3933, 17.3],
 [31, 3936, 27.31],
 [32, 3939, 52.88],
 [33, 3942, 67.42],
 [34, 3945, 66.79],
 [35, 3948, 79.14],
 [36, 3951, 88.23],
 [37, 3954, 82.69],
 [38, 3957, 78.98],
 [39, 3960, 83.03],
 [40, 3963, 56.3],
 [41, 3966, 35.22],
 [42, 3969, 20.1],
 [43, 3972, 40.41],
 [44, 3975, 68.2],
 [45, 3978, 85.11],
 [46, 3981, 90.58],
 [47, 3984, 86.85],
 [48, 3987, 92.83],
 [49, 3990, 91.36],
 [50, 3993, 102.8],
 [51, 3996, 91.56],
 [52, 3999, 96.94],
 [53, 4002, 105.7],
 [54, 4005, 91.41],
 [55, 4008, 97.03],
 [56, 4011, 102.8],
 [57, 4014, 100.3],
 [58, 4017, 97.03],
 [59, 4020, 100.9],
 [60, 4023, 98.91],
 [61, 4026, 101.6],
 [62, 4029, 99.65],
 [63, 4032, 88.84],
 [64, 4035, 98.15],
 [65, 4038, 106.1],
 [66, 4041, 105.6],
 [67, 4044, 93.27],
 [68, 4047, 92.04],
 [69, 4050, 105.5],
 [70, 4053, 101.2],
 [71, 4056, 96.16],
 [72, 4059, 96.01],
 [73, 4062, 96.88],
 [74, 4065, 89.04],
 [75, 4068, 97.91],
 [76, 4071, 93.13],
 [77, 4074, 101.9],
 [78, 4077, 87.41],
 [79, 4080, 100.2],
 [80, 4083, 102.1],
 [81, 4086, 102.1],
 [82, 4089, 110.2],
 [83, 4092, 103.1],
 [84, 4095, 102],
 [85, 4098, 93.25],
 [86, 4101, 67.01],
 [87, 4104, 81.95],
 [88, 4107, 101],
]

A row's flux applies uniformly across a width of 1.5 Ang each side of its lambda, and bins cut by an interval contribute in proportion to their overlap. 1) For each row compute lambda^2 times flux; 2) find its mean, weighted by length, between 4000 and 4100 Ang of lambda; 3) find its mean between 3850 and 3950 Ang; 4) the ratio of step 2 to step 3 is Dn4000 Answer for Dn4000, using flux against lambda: 1.5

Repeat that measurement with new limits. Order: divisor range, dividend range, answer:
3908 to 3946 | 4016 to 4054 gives 1.68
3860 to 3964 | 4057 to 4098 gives 1.49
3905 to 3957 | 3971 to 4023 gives 1.41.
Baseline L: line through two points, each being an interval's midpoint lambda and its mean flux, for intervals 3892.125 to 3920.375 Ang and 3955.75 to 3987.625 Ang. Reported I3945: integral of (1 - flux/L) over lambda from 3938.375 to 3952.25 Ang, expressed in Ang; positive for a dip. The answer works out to 0.01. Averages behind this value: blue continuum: 80.3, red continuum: 66.3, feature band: 71.7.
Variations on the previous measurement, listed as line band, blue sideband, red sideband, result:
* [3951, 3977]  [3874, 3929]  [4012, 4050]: 7.85 Ang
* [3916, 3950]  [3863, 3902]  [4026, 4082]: 9.90 Ang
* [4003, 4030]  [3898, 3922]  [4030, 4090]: -1.80 Ang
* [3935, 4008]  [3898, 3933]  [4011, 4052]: 8.85 Ang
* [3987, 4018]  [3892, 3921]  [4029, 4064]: -1.69 Ang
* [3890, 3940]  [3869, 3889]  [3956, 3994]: 3.84 Ang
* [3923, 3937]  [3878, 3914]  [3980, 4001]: 6.63 Ang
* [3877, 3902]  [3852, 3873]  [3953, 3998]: 1.87 Ang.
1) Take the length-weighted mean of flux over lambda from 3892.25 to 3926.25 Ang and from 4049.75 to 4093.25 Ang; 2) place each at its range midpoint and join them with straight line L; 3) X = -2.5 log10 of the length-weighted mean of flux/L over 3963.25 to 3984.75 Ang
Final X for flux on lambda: 0.41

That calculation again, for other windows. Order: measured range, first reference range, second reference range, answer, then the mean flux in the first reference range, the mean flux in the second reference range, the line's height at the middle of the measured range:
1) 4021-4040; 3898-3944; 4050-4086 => -0.12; 65.2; 97.1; 89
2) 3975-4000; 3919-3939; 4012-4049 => -0.17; 49.3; 98.7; 77.8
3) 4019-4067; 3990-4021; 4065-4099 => 0.01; 98.3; 99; 98.6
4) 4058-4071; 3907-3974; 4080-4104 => -0.05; 62.9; 96.4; 90.3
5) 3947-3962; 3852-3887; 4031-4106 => 0.06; 78.9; 96.5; 86.4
